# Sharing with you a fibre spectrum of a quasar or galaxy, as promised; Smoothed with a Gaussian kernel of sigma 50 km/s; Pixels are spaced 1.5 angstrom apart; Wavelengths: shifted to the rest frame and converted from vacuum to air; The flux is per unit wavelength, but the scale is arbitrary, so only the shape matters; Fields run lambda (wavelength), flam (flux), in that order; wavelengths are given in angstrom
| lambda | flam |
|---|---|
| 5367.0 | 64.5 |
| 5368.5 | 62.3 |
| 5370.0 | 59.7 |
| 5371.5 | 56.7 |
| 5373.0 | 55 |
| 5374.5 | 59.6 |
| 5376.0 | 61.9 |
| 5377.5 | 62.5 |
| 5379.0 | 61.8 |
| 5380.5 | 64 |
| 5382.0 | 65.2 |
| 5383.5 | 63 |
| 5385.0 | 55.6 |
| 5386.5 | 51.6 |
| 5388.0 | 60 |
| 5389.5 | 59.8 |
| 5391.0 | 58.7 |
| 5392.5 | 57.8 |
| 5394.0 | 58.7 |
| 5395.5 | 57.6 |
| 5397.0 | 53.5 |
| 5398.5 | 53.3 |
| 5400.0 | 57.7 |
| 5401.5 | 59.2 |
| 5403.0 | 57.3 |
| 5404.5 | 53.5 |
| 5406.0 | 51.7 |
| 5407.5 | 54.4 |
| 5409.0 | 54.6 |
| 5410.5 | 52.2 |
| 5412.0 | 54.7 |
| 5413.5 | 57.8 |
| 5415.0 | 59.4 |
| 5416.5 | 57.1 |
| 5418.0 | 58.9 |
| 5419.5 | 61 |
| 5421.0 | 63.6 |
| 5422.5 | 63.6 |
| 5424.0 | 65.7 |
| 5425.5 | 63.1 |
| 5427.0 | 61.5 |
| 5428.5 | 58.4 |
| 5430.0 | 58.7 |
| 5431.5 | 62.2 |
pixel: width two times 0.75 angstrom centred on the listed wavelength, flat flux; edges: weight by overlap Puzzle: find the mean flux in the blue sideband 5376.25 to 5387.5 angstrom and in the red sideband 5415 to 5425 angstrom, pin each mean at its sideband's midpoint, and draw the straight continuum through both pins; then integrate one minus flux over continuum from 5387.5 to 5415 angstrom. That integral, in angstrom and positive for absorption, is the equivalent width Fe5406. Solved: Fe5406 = 2.1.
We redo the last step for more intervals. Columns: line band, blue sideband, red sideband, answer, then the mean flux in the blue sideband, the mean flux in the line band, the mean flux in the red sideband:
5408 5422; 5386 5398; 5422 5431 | 0.59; 57.2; 57.7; 61.8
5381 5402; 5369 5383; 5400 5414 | -0.02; 60.8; 58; 55.1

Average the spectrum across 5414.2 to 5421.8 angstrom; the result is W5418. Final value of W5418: 60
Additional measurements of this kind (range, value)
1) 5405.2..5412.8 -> 53.5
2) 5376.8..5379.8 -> 62.2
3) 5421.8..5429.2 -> 62.5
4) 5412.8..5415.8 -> 58.6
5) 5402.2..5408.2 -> 54.3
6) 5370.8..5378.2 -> 59.1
